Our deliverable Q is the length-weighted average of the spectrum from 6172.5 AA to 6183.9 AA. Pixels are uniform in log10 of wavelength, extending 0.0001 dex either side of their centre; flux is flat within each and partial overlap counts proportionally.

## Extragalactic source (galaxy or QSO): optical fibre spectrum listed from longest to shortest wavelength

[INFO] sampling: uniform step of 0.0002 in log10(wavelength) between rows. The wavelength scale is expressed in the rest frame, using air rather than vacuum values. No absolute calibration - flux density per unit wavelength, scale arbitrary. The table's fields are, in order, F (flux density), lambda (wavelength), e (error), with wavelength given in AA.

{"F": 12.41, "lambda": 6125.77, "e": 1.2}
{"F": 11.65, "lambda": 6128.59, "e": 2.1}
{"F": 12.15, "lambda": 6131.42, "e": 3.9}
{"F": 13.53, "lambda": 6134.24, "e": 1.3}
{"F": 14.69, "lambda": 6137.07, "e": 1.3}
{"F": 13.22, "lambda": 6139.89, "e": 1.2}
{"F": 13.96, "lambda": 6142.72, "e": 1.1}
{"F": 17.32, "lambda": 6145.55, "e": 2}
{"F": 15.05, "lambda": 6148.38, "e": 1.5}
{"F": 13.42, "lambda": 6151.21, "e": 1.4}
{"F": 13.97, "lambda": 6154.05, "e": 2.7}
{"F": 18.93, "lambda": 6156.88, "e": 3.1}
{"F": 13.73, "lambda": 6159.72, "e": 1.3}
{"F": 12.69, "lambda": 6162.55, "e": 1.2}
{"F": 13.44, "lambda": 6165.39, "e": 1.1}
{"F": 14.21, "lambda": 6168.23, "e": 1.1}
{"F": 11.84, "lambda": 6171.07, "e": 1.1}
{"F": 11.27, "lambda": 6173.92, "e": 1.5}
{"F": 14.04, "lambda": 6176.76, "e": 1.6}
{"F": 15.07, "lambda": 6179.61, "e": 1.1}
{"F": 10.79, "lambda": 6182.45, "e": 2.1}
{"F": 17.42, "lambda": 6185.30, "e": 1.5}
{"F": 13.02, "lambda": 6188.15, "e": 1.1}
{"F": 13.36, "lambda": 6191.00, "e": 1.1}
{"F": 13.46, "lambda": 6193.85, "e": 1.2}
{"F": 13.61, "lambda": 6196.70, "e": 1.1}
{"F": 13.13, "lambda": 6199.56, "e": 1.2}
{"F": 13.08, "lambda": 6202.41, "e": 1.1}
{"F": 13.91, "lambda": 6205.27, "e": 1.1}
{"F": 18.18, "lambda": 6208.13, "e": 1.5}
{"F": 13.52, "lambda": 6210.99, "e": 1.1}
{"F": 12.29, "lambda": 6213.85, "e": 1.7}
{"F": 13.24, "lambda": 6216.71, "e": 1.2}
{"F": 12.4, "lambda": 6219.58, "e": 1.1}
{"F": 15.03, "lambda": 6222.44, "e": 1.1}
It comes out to 12.8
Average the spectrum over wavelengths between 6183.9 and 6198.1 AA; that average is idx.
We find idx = 14.2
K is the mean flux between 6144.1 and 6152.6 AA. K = 15.3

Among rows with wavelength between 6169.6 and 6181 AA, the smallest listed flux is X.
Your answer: 11.27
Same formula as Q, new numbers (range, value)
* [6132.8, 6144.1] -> 13.9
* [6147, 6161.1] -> 15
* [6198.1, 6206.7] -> 13.4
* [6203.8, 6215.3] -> 14.5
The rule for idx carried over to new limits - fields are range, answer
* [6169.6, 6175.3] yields 11.6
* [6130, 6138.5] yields 13.5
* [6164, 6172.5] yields 13.2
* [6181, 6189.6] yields 13.8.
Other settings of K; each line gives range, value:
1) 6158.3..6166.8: 13.3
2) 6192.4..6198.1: 13.5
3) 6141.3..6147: 15.6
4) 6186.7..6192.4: 13.2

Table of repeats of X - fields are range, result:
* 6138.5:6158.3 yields 13.22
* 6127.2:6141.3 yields 11.65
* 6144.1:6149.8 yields 15.05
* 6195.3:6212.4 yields 13.08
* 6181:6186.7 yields 10.79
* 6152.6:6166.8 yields 12.69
